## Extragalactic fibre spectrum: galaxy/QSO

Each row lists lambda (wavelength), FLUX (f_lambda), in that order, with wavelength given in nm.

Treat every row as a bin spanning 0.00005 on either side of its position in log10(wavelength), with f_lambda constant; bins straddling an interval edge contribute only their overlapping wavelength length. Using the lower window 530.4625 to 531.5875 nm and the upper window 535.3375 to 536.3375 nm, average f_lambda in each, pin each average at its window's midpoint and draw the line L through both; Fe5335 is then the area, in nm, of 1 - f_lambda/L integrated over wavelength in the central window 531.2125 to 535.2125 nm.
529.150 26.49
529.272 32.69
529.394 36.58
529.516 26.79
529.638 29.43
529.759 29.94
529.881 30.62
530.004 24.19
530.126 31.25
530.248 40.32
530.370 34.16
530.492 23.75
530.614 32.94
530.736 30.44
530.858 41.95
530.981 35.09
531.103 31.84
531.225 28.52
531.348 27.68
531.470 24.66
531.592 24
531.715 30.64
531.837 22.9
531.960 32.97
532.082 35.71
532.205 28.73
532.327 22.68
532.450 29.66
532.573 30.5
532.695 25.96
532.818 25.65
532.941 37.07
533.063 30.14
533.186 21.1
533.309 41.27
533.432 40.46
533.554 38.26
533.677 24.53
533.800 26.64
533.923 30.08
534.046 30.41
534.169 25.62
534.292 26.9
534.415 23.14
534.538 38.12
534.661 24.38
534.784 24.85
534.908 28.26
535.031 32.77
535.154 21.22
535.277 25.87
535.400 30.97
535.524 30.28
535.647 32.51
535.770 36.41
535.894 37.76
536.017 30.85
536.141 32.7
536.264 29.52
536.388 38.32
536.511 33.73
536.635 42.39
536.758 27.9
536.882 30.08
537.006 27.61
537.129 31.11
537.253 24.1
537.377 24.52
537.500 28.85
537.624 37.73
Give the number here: 0.33 nm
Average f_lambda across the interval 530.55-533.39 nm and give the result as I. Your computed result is 30.2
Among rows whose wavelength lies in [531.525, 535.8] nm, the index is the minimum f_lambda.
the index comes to 21.1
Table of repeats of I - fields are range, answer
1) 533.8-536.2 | 29.6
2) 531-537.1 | 30.1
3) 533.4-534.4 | 29.7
